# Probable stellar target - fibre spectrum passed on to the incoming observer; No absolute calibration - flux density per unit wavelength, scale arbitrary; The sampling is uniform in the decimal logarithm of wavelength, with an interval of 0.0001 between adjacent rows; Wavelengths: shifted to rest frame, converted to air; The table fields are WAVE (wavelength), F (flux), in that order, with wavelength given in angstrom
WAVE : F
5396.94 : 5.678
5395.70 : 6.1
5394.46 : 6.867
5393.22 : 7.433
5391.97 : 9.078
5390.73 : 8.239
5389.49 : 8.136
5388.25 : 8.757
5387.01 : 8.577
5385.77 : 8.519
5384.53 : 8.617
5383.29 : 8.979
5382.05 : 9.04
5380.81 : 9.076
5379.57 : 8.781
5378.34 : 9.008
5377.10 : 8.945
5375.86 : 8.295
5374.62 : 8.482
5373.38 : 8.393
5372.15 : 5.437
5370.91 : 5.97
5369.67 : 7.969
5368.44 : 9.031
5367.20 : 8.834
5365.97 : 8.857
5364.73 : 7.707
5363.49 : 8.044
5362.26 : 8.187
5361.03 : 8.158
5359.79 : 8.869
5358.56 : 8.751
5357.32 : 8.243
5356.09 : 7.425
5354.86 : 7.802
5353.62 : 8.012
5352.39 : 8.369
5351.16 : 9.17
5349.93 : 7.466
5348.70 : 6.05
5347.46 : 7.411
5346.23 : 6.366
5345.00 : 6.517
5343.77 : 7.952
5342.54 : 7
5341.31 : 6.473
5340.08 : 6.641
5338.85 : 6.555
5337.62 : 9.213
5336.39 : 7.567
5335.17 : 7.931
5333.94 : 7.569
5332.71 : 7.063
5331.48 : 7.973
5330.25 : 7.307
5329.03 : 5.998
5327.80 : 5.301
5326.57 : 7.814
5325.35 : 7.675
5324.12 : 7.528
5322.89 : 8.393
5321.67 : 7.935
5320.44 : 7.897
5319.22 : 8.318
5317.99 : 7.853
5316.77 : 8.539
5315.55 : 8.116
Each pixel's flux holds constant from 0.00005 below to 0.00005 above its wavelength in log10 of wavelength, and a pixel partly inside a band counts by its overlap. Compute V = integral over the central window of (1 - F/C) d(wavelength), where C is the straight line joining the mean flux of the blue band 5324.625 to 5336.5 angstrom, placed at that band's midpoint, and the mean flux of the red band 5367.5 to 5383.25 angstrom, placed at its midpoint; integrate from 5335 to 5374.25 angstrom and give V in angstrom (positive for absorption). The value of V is 0.31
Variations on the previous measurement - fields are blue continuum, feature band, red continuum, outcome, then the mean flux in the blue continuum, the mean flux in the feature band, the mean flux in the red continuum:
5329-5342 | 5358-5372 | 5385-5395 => -0.5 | 7.36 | 8.12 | 8.22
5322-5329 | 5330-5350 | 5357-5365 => 1.1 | 7.25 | 7.23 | 8.3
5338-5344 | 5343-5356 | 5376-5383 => -0.2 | 6.95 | 7.5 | 8.93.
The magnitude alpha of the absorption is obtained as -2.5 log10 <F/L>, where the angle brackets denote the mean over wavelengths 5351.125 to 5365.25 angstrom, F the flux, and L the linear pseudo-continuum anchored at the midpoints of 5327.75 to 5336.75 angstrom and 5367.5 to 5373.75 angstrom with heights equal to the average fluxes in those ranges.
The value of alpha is -0.12 mag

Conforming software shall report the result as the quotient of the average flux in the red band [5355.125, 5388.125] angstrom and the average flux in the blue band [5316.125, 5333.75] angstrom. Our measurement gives 1.1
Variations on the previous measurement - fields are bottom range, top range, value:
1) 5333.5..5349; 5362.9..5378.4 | 1.12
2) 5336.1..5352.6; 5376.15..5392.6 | 1.20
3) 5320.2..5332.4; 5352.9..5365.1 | 1.11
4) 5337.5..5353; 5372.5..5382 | 1.19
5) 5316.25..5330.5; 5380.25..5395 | 1.12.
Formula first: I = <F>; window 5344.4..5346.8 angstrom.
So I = 6.44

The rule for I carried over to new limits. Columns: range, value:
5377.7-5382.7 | 8.98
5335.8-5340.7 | 7.49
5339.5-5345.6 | 6.92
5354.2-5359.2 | 8.05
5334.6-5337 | 7.77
